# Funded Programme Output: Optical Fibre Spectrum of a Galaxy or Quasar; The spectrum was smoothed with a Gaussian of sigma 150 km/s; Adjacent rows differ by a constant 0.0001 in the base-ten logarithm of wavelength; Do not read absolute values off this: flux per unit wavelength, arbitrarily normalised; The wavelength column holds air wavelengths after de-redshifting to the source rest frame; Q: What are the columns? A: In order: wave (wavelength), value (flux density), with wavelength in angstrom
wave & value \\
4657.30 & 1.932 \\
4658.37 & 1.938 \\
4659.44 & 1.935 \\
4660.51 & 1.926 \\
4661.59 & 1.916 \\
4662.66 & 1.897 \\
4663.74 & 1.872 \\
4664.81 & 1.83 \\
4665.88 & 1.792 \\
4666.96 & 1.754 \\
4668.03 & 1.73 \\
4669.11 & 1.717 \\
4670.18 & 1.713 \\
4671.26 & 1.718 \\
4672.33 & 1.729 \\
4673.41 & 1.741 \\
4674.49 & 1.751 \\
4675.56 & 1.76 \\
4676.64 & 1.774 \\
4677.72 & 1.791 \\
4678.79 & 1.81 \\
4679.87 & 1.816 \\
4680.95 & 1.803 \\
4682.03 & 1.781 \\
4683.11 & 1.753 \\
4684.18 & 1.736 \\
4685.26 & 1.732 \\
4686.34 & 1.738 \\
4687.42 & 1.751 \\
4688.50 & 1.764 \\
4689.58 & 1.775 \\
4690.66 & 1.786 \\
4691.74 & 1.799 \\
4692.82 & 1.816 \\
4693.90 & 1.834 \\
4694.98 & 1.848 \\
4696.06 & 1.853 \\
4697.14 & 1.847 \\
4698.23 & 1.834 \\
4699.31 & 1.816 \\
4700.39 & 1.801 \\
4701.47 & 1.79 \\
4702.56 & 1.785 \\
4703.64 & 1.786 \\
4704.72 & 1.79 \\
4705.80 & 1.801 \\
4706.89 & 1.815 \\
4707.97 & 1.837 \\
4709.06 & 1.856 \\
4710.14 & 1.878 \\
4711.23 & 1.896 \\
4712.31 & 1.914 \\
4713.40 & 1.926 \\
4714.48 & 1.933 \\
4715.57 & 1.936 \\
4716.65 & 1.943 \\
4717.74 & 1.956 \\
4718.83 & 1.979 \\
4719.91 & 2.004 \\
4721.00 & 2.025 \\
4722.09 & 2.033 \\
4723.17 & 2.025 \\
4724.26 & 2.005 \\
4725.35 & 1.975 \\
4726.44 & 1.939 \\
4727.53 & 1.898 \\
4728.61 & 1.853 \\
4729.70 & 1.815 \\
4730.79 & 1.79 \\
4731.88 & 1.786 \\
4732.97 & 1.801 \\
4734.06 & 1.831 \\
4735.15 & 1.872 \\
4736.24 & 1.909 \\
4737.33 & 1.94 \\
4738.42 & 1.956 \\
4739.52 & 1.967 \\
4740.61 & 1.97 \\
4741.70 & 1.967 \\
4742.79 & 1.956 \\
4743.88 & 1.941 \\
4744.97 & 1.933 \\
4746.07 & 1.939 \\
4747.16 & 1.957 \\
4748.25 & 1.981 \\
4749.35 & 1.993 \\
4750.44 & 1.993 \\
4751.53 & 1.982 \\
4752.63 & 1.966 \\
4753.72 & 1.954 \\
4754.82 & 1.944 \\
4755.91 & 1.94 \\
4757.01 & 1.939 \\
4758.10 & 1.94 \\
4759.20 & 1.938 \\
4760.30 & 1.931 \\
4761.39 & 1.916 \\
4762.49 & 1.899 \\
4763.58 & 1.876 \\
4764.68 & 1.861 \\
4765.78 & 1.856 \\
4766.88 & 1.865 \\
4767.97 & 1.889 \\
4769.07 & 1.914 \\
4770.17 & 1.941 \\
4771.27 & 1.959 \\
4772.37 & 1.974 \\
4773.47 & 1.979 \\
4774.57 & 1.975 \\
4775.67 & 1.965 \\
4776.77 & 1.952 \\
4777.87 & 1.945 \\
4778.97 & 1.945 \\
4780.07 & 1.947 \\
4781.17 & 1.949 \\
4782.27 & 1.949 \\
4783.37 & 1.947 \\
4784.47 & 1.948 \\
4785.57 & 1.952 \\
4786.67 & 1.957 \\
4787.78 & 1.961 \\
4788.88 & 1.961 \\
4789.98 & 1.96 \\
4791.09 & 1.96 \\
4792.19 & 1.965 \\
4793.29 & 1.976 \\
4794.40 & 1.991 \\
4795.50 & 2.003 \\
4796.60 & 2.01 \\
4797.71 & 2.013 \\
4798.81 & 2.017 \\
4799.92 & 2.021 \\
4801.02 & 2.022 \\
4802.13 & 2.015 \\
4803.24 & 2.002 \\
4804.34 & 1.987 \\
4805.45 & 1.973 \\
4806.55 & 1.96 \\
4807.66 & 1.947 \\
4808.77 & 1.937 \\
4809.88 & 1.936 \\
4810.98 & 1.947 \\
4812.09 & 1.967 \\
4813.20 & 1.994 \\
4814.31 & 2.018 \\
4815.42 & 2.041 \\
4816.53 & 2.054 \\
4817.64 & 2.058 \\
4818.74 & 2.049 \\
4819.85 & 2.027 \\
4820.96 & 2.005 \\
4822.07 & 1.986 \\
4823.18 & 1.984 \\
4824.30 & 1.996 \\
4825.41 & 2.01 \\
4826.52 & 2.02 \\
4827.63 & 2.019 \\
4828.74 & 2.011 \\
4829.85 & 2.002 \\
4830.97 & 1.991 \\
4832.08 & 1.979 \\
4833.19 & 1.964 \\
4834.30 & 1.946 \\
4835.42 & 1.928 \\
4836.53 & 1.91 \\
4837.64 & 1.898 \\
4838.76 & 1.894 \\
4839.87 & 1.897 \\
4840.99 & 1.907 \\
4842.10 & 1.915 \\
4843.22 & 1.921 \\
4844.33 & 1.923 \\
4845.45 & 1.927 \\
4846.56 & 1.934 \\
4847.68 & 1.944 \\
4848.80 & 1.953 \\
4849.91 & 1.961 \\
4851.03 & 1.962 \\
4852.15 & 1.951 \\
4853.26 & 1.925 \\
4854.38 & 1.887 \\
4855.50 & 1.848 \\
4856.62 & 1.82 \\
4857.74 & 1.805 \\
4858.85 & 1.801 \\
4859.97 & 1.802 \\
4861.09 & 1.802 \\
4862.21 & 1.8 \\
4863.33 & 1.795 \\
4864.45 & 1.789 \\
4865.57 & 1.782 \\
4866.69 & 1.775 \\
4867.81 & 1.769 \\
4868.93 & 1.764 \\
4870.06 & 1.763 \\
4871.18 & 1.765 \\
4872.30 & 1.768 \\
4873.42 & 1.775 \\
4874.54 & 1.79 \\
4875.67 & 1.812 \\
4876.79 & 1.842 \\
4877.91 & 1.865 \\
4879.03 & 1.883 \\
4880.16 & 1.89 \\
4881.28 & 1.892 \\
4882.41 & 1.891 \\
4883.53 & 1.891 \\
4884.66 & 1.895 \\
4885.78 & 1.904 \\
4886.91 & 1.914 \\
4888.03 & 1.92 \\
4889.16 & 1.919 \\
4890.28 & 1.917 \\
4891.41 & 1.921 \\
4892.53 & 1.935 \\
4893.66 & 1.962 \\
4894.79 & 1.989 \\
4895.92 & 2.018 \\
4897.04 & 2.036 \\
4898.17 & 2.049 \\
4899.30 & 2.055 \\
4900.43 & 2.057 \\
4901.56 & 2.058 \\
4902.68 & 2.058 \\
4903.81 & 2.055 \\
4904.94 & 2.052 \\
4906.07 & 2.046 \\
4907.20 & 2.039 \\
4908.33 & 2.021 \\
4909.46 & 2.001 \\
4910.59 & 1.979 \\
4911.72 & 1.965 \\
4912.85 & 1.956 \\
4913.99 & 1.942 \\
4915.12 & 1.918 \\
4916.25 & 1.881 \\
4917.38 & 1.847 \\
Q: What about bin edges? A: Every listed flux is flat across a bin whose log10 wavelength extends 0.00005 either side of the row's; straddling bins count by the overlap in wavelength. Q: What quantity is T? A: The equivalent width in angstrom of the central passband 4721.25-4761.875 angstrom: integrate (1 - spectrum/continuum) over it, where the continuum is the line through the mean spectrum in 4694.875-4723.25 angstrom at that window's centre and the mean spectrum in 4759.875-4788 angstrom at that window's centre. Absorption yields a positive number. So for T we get -0.51 angstrom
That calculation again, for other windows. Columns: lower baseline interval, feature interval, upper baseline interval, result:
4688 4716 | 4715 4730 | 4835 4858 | -0.92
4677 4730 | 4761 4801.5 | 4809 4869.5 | -1.21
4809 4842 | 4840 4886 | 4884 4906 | 2.95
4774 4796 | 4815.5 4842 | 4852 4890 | -1.14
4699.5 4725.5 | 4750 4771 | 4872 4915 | -0.11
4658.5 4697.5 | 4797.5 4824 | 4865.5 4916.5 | -1.74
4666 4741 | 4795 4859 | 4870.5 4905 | -2.19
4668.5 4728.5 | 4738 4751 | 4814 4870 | -0.68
